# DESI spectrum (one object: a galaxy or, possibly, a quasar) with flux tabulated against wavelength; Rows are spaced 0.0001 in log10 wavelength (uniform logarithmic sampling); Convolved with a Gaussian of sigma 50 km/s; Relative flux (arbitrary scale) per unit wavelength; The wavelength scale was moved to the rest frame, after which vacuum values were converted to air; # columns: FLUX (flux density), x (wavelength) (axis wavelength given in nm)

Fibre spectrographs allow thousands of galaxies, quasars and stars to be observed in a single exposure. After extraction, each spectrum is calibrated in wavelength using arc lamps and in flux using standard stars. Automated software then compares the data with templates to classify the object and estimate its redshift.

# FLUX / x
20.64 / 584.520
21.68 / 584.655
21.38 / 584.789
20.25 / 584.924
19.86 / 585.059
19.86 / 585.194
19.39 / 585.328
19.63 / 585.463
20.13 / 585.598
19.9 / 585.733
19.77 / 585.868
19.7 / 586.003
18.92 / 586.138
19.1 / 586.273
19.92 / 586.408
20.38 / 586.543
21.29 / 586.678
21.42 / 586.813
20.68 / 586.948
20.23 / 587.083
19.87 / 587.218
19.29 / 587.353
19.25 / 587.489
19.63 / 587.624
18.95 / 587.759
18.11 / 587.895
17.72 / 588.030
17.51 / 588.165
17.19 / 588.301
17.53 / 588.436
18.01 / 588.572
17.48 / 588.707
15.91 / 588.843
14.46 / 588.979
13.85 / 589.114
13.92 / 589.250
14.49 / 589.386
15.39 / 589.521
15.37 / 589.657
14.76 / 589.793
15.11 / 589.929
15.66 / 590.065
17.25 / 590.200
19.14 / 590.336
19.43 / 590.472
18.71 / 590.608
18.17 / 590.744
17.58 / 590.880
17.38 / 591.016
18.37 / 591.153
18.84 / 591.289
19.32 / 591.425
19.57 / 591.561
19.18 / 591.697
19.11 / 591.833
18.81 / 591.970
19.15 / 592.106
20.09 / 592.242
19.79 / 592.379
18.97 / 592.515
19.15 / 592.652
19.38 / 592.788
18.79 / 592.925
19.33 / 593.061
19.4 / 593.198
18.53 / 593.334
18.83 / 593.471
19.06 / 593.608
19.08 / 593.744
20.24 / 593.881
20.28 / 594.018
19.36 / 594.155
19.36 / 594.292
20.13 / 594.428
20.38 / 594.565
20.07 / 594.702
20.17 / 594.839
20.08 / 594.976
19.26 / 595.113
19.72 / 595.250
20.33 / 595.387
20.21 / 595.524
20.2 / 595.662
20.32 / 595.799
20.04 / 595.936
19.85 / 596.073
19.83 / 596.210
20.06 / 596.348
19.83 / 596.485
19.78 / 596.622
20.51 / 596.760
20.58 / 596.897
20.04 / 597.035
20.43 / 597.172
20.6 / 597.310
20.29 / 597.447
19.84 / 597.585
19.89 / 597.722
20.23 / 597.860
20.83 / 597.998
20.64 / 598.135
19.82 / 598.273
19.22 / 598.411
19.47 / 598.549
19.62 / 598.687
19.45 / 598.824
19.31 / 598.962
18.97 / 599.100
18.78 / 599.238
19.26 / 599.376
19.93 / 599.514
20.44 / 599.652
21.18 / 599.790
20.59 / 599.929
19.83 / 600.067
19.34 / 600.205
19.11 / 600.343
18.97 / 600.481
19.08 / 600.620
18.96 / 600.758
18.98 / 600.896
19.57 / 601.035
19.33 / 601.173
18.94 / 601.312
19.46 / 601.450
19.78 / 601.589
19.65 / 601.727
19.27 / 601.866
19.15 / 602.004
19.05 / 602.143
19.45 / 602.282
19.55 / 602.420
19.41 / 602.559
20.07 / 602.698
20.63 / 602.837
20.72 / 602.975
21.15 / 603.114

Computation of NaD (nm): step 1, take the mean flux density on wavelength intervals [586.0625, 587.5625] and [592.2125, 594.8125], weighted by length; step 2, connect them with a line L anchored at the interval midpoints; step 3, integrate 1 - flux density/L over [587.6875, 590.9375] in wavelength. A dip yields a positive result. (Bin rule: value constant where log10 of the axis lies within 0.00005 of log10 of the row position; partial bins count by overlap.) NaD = 0.51 nm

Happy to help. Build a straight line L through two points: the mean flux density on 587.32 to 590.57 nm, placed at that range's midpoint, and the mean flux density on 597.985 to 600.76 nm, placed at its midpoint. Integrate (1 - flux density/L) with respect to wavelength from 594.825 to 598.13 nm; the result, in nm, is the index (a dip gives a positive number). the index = -0.22 nm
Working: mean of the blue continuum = 16.9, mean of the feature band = 20.1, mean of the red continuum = 19.7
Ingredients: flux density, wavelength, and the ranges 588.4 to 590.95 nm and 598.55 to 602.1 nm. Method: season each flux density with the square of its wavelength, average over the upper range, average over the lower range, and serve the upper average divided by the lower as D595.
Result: 1.23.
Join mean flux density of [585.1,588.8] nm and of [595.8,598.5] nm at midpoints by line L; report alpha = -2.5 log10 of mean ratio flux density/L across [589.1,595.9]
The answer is 0.06 mag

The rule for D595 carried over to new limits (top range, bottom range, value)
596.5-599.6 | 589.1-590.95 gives 1.24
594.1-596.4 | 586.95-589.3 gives 1.16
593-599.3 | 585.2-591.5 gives 1.12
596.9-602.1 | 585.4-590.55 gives 1.13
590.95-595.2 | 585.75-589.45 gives 1.07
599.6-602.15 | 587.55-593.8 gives 1.13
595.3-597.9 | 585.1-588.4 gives 1.07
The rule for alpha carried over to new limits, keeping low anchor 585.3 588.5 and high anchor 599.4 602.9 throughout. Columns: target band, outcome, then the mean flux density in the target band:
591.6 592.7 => 0.01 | 19.3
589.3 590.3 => 0.24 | 15.5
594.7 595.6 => -0.03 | 20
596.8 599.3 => -0.02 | 19.9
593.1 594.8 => 0.00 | 19.6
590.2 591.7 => 0.05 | 18.6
